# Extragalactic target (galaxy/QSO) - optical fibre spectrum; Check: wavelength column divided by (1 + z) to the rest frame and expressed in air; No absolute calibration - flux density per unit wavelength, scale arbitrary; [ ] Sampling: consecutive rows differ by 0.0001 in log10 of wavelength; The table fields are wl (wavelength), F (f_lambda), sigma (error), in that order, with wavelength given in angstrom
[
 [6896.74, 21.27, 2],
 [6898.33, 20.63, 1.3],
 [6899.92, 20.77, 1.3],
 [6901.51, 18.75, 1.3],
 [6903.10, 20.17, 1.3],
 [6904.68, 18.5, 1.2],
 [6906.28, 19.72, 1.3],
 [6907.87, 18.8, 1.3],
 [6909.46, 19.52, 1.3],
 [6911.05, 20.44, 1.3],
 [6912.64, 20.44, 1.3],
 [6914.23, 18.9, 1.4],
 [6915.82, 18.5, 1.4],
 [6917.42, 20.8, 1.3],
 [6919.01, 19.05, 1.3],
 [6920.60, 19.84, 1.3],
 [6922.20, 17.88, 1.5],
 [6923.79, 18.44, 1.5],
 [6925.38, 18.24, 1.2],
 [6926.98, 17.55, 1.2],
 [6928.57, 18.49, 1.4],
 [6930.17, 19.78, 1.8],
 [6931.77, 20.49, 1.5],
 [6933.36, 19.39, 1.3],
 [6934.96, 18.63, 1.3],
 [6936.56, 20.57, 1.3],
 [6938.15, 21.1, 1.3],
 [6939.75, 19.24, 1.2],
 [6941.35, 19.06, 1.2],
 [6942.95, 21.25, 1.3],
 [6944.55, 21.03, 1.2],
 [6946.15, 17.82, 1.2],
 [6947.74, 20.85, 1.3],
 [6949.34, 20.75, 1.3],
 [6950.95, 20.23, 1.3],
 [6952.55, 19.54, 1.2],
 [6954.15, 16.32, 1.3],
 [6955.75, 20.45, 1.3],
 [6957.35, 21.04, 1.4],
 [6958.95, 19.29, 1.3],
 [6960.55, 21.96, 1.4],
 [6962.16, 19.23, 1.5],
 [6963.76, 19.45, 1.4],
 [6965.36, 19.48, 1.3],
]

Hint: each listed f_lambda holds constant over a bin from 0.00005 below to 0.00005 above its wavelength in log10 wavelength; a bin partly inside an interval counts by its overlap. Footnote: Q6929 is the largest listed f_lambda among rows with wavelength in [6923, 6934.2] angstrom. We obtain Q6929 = 20.49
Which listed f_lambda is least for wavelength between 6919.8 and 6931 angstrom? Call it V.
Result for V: 17.55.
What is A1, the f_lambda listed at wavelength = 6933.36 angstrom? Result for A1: 19.39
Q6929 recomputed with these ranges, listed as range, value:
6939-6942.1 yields 19.24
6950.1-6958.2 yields 21.04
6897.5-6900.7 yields 20.77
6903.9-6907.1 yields 19.72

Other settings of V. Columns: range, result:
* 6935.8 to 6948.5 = 17.82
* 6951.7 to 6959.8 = 16.32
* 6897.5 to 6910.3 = 18.5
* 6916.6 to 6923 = 17.88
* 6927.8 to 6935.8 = 18.49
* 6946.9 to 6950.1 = 20.75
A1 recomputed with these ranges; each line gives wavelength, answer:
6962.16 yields 19.23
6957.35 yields 21.04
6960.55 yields 21.96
